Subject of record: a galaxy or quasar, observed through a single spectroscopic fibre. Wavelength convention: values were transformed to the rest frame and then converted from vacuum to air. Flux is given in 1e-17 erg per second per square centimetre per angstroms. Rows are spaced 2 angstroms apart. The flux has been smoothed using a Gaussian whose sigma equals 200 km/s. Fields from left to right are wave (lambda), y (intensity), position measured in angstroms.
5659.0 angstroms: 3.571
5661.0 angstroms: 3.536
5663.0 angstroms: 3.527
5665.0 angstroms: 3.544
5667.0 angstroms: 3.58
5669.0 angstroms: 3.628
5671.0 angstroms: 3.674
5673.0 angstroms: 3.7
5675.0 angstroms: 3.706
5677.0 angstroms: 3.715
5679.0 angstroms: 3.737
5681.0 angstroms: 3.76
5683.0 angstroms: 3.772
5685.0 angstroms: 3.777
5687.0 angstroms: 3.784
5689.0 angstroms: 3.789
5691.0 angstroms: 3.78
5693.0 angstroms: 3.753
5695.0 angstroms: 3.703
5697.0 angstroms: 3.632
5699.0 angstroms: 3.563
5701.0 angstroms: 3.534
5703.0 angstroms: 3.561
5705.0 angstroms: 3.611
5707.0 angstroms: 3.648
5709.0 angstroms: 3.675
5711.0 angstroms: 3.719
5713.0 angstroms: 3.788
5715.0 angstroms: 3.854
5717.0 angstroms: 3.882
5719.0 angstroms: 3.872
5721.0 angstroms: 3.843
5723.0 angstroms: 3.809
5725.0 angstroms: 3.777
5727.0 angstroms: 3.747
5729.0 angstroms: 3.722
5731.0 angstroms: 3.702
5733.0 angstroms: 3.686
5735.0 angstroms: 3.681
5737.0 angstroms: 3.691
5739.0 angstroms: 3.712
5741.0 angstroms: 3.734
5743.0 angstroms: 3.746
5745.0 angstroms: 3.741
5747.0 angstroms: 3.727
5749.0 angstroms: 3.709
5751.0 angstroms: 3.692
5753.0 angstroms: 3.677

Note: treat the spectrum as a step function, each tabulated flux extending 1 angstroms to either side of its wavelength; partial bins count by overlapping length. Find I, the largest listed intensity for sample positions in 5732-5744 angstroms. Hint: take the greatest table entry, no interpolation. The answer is 3.746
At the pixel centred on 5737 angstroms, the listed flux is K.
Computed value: 3.691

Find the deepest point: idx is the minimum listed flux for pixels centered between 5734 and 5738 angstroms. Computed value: 3.681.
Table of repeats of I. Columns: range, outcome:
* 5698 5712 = 3.719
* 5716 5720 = 3.882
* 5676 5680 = 3.737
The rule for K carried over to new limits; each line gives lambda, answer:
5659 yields 3.571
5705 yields 3.611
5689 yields 3.789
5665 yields 3.544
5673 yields 3.7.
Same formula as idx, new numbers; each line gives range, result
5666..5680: 3.58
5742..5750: 3.709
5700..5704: 3.534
